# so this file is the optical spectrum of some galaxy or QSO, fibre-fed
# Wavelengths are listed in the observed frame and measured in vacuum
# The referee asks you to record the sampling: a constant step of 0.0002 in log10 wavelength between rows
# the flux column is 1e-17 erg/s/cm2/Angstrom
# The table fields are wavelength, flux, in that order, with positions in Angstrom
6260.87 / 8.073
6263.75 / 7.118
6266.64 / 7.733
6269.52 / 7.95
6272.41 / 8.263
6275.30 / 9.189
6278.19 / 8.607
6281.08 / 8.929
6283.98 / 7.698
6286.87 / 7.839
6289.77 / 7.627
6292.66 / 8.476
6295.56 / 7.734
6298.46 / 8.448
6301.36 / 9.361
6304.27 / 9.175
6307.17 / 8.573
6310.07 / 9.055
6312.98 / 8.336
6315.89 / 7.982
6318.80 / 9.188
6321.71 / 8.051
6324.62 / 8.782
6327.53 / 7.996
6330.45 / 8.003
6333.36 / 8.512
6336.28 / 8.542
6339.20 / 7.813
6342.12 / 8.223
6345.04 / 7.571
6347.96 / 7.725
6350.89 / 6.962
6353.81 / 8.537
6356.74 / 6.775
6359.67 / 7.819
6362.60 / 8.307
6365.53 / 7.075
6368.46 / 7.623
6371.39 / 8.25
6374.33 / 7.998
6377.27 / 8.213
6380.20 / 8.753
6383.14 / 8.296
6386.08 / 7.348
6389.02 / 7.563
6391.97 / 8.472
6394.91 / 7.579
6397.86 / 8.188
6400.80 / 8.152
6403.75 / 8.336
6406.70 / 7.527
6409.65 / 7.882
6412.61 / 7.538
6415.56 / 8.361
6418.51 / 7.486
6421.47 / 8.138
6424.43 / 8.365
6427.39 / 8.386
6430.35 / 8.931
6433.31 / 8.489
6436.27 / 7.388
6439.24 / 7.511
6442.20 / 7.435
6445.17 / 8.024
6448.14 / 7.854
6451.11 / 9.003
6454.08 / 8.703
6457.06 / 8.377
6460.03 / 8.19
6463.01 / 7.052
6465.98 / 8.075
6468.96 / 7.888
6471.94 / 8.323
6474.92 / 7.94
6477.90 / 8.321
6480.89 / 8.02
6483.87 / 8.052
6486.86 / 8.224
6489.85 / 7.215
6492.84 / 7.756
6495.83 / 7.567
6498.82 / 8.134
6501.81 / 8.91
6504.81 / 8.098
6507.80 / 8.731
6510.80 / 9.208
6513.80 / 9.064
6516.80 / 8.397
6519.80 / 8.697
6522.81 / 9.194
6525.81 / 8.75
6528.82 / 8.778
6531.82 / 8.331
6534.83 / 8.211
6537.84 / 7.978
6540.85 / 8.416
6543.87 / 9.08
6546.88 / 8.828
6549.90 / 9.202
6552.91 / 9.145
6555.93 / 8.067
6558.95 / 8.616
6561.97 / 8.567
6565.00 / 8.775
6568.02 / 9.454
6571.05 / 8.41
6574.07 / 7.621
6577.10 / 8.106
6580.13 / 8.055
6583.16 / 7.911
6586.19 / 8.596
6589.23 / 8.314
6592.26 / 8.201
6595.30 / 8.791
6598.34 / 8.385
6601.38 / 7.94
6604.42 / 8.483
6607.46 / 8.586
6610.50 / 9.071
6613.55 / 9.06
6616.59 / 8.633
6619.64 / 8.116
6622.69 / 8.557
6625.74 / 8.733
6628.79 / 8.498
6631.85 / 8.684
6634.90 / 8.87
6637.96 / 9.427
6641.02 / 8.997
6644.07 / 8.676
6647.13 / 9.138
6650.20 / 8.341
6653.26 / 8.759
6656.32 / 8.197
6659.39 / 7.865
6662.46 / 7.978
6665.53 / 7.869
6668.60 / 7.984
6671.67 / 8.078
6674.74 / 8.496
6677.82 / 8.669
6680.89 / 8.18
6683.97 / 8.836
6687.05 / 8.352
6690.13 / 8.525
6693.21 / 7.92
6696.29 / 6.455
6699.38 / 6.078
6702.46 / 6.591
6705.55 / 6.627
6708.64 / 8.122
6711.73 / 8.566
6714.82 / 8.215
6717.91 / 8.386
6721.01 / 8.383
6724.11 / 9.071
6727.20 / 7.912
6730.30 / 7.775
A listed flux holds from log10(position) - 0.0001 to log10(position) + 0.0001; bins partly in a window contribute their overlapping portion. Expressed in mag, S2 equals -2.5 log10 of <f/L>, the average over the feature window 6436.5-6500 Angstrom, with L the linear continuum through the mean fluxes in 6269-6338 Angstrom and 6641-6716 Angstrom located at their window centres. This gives 0.04 mag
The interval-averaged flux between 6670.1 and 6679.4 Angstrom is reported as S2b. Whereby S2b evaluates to 8.42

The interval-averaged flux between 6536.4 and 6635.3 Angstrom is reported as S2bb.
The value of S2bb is 8.53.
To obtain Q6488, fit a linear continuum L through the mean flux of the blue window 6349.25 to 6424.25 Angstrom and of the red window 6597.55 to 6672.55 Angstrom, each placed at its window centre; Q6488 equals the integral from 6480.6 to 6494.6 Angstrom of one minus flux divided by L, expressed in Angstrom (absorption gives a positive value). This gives 0.5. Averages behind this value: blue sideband 7.89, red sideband 8.52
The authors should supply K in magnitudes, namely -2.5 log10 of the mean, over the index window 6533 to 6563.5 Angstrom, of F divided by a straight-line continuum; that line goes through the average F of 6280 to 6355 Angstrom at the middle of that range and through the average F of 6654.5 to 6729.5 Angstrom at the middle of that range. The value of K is -0.07 mag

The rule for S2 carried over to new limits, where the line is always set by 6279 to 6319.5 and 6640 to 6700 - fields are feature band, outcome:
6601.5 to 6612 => -0.05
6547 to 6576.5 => -0.05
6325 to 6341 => 0.03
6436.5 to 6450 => 0.09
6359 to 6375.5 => 0.07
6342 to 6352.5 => 0.12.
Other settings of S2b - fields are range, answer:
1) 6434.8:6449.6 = 7.64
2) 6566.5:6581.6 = 8.33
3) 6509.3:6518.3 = 8.89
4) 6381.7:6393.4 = 7.91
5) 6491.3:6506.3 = 8.09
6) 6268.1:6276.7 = 8.46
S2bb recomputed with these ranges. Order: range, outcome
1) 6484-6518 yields 8.29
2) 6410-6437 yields 8.13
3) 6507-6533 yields 8.8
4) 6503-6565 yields 8.67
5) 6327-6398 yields 7.92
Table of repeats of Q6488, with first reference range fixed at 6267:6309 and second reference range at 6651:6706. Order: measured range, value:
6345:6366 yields 1.76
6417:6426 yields 0.25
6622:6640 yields -1.94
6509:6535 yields -2.14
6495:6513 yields -0.84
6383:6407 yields 0.95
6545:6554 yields -1.11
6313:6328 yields -0.10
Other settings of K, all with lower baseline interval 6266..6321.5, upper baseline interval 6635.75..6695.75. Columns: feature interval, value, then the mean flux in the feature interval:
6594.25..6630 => -0.02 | 8.57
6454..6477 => 0.05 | 8.04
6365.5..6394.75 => 0.06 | 7.99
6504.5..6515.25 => -0.05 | 8.85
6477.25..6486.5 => 0.04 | 8.12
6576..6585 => 0.05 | 8.04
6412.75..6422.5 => 0.07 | 7.93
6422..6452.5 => 0.04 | 8.14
